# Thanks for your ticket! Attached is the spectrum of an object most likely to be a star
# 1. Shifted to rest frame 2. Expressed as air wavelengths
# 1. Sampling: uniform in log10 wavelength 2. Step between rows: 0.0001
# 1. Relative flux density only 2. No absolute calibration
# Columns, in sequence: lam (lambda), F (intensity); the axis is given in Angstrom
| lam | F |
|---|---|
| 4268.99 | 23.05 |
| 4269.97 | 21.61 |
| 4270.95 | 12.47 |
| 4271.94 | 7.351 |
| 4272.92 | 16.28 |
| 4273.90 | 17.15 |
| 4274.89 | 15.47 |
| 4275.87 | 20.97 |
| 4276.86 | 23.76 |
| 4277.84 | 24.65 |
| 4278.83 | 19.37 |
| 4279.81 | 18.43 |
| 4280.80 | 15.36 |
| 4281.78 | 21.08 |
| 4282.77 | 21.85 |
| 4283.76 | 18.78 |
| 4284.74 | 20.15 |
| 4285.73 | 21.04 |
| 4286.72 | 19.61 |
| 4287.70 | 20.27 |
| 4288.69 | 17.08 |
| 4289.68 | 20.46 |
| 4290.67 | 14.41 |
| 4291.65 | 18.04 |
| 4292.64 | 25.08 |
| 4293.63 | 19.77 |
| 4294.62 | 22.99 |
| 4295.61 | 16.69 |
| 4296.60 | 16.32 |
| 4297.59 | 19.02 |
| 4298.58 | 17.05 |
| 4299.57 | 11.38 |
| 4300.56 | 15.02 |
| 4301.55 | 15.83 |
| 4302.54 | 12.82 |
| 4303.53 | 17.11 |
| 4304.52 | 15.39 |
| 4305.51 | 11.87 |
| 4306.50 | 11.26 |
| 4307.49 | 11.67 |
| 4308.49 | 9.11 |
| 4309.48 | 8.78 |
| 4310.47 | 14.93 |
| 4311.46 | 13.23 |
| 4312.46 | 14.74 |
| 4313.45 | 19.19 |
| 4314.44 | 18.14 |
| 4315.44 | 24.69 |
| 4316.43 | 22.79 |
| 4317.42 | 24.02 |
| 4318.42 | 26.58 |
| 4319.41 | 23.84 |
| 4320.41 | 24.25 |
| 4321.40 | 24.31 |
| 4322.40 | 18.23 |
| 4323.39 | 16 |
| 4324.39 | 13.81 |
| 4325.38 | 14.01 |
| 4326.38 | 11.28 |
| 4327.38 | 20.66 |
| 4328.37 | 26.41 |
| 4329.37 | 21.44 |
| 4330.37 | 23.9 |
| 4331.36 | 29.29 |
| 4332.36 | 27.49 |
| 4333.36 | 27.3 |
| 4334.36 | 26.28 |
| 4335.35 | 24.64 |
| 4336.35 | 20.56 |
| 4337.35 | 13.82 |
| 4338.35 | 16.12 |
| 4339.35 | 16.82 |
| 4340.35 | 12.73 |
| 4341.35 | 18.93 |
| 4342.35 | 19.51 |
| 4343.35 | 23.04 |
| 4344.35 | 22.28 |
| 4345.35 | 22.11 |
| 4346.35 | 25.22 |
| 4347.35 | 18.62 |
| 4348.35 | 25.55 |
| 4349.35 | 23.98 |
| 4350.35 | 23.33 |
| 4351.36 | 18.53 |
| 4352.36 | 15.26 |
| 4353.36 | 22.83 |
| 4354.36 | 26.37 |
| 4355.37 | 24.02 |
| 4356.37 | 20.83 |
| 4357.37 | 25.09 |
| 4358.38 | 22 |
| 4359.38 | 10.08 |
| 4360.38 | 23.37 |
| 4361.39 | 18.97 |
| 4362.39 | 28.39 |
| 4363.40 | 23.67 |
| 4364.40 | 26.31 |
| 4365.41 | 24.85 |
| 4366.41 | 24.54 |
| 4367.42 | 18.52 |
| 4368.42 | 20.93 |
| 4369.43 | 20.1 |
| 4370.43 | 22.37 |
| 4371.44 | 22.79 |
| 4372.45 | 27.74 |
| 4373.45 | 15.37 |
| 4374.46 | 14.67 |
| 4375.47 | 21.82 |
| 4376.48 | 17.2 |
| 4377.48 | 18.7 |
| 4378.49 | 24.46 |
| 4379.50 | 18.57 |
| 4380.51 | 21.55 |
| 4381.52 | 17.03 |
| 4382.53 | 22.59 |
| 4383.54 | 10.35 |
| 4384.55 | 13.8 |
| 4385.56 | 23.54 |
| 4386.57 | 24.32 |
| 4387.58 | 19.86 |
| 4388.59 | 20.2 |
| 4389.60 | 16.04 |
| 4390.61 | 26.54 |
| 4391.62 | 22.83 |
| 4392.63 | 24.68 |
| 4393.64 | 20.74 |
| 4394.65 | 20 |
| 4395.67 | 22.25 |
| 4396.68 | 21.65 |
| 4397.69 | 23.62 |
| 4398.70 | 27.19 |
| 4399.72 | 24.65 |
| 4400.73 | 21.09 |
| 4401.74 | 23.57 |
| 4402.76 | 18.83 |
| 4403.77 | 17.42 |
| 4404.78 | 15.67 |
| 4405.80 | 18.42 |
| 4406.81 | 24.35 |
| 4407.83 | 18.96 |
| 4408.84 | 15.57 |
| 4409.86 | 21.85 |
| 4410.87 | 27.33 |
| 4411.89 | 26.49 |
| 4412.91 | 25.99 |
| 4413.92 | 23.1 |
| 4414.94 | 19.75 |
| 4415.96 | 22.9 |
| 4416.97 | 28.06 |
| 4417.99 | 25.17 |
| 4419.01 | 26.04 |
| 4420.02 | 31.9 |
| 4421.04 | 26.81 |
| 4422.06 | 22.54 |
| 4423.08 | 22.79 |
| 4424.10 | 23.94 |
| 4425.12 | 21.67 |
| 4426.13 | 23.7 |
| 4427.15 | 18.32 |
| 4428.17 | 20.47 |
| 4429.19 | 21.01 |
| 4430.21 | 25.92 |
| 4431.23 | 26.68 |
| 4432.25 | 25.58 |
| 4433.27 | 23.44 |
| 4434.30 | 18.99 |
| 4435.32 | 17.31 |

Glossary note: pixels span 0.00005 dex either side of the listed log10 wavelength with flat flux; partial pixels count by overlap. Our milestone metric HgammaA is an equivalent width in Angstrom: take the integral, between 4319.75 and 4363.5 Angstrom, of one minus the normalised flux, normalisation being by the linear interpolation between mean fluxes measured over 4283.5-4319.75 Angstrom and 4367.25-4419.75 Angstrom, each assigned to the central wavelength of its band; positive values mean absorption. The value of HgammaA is -4.48 Angstrom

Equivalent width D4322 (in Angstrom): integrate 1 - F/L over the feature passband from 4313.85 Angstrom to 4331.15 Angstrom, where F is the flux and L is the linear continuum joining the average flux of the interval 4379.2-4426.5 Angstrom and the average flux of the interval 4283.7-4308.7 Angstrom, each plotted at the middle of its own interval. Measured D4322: -2.7 Angstrom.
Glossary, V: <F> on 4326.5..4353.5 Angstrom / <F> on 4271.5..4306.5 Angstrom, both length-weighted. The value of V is 1.21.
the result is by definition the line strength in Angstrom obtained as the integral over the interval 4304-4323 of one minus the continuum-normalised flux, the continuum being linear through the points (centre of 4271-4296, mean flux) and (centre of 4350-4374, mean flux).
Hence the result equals 2.3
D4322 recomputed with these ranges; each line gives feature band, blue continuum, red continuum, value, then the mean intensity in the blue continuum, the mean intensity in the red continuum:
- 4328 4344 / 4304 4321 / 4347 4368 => -1.6 Angstrom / 17.4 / 22.2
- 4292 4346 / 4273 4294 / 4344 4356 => 5.8 Angstrom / 19.6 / 22.3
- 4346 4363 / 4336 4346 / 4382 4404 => -2.3 Angstrom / 18.7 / 21.2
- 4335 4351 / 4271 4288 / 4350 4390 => -0.2 Angstrom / 18.7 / 20.8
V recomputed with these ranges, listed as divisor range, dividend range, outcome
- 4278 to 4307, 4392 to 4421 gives 1.28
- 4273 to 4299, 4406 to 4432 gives 1.22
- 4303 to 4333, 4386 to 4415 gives 1.17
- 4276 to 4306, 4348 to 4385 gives 1.14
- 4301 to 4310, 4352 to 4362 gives 1.66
